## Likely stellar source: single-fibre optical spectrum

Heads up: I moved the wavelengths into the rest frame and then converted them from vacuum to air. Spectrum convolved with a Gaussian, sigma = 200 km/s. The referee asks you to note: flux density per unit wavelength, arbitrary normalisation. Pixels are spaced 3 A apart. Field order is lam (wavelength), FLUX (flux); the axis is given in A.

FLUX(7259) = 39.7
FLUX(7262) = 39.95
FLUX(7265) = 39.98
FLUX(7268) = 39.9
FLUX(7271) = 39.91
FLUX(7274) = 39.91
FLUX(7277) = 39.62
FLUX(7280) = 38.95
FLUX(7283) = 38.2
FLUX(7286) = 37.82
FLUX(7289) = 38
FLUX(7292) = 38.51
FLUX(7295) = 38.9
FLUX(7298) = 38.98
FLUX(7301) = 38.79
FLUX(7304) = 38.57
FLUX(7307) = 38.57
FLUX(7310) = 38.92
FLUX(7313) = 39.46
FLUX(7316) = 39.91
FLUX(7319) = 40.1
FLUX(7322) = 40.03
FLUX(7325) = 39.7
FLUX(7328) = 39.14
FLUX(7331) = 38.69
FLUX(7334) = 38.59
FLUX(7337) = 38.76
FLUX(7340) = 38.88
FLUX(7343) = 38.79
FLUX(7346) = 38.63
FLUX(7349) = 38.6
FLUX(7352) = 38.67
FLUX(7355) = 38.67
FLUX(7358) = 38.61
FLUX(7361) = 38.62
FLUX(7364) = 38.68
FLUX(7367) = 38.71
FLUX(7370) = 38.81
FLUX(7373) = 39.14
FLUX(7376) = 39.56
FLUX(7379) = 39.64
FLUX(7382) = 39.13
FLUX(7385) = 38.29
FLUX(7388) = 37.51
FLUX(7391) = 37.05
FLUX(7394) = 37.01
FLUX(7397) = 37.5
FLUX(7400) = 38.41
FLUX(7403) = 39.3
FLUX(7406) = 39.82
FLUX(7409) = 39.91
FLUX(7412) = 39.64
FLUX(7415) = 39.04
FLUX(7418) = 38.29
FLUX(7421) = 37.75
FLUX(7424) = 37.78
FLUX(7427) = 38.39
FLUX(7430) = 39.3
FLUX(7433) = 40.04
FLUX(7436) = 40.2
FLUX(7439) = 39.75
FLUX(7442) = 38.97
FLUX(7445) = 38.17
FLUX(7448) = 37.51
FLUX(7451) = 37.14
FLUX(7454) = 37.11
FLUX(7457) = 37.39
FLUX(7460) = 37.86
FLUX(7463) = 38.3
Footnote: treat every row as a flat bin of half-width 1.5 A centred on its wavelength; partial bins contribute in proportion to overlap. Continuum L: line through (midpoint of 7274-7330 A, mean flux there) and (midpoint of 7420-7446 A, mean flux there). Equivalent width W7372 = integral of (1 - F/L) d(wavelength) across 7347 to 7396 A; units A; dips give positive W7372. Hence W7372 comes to 0.6 A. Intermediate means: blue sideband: 39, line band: 38.5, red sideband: 39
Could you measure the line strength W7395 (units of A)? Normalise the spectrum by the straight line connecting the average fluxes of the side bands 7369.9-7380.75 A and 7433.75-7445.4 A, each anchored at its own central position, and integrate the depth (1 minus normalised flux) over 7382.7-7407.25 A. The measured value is 0.8 A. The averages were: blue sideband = 39.3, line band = 38.1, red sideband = 39.4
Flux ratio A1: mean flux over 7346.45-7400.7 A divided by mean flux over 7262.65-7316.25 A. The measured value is 1.0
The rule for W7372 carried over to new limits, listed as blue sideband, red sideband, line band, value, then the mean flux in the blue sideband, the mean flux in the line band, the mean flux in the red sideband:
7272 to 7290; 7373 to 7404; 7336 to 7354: -0.1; 38.8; 38.7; 38.4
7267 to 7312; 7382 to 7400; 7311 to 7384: -1.6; 38.9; 39.1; 37.7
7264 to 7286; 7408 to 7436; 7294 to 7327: 0.0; 39.4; 39.3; 39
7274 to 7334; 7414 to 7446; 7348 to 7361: 0.1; 39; 38.6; 38.9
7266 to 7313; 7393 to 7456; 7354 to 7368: 0.0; 38.9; 38.7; 38.6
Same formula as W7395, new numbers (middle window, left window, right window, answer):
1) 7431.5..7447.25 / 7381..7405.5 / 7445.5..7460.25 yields -0.7 A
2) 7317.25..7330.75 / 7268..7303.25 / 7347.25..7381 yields -0.3 A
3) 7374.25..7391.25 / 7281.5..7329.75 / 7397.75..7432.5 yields 0.1 A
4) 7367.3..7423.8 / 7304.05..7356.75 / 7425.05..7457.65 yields 0.2 A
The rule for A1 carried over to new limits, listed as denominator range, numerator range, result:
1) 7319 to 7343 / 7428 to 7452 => 0.99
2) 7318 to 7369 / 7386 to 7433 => 0.99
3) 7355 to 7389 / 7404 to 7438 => 1.01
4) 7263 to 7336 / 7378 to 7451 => 0.99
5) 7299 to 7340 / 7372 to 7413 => 0.99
